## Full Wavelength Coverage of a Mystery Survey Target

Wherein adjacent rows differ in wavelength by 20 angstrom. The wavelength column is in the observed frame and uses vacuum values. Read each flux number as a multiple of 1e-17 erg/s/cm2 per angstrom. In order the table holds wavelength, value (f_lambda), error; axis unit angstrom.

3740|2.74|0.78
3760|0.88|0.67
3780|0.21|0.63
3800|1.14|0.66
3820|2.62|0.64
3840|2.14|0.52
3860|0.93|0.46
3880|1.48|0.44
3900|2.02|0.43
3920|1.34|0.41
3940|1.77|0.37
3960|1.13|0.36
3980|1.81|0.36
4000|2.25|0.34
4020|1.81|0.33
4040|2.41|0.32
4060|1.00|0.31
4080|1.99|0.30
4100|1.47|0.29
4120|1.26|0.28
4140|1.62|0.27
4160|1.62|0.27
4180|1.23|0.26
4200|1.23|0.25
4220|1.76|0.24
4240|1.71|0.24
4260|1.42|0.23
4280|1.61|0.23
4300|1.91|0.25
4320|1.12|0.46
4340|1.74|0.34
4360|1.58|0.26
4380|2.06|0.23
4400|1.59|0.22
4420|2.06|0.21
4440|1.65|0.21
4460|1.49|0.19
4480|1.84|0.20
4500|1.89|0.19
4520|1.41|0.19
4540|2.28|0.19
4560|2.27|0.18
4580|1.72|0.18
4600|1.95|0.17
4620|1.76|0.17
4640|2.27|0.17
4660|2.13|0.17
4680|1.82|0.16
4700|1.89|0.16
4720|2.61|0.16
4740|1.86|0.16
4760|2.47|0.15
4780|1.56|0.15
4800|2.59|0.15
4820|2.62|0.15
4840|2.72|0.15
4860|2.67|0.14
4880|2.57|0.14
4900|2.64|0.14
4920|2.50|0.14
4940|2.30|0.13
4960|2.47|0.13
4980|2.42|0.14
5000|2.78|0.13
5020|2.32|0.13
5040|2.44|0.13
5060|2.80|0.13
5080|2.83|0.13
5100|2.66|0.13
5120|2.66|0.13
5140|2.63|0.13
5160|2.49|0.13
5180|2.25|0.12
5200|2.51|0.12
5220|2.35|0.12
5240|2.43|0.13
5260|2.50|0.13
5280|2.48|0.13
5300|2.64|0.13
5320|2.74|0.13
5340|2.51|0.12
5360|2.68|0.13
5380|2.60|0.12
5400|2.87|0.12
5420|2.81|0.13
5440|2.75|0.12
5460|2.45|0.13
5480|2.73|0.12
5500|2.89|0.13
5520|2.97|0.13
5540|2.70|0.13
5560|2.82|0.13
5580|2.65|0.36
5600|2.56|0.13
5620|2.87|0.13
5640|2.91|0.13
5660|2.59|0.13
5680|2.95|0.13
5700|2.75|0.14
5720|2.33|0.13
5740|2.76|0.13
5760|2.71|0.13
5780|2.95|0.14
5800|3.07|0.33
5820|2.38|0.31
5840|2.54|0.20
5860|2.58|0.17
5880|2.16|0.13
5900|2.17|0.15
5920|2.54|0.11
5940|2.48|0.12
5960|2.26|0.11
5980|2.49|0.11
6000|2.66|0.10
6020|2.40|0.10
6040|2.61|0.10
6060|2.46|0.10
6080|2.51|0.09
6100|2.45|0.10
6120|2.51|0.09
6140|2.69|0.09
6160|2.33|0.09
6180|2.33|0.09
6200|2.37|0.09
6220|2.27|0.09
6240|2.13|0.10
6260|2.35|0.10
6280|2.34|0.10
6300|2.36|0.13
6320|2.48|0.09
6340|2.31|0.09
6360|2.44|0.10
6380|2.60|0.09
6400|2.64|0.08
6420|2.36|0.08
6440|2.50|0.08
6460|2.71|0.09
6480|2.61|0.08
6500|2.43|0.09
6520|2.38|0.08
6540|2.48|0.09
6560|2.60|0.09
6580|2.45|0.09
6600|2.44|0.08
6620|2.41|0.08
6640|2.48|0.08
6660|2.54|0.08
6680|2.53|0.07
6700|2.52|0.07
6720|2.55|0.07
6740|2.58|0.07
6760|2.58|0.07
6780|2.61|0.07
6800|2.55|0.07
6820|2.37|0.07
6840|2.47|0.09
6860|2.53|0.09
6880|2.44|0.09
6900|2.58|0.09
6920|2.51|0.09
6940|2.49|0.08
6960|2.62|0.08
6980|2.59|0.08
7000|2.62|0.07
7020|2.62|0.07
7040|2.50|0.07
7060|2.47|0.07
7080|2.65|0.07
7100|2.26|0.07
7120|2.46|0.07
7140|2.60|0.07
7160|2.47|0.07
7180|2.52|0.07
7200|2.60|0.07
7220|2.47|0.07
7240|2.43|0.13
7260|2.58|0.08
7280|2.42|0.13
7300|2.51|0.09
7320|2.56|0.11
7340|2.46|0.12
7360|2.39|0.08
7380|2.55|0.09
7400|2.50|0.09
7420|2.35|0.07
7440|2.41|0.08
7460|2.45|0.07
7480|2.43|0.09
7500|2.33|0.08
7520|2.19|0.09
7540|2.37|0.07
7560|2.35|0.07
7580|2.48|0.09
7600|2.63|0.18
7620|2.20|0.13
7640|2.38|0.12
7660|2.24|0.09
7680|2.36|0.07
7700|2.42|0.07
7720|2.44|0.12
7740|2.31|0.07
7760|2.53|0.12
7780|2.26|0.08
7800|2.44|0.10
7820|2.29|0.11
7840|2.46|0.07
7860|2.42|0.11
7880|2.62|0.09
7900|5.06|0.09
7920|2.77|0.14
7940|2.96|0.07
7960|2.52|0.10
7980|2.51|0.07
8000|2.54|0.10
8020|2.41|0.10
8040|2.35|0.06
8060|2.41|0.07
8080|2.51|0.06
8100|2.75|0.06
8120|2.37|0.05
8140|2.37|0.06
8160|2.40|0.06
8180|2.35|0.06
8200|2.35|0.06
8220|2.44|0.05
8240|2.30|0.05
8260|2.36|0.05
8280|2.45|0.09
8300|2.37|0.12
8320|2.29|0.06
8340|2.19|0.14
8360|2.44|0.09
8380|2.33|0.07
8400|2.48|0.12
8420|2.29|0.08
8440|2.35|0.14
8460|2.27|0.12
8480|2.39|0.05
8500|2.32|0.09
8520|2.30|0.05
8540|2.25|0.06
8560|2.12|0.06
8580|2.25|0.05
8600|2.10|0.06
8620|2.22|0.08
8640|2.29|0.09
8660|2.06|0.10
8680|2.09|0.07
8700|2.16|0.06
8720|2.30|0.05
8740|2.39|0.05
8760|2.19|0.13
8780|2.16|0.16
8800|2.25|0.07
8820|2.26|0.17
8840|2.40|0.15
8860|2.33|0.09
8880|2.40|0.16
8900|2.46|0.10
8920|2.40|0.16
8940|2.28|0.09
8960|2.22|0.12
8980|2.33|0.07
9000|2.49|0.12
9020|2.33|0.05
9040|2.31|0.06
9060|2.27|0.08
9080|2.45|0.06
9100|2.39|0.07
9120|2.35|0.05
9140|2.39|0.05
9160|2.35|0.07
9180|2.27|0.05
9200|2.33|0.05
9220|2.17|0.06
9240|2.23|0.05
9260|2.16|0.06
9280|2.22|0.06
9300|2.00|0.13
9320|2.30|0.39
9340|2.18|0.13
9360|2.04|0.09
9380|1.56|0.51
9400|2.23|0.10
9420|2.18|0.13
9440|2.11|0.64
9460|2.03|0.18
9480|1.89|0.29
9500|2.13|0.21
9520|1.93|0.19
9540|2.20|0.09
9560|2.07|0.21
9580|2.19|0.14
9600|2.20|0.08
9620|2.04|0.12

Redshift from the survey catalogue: 0.20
